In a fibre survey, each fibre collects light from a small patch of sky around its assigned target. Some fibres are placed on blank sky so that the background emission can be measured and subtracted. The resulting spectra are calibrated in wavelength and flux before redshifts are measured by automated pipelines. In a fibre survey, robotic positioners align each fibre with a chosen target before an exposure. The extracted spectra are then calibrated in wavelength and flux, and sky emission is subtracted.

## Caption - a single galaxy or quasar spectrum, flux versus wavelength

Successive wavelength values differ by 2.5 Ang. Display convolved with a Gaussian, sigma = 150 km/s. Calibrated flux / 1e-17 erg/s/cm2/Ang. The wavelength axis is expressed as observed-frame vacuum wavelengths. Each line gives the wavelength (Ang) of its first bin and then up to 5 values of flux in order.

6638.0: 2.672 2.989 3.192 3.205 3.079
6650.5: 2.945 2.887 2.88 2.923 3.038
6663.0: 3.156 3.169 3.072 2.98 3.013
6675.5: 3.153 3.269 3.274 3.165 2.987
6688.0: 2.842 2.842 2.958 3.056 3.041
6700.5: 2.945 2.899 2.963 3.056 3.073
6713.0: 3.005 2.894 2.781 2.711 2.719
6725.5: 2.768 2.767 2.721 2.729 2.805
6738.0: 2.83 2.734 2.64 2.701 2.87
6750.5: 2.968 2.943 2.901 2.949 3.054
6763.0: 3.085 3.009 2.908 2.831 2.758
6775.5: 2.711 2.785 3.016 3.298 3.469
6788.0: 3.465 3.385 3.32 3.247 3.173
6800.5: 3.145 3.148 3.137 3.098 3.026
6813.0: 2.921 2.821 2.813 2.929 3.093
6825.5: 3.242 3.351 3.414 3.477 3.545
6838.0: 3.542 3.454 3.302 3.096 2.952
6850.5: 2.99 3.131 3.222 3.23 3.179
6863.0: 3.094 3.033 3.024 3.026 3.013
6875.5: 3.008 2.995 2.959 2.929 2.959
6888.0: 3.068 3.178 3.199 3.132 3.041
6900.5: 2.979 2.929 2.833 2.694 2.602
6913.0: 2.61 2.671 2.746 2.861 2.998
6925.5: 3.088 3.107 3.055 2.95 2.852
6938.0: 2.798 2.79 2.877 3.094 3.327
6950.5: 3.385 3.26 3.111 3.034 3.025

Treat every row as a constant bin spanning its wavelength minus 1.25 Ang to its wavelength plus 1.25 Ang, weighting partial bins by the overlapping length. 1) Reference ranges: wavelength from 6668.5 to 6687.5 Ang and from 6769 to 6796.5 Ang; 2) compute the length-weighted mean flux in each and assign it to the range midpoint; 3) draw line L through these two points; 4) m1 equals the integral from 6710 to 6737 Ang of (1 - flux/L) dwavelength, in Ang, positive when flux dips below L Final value 2.6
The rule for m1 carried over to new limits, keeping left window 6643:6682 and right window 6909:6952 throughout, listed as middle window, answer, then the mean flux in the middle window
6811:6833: -0.8 Ang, 3.09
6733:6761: 1.7 Ang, 2.84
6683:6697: 0.5 Ang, 2.96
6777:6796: -1.6 Ang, 3.25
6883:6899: -0.7 Ang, 3.08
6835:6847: -1.6 Ang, 3.37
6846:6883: -1.1 Ang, 3.06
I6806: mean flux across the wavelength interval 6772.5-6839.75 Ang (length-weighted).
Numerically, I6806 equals 3.17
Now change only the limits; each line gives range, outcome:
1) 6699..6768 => 2.87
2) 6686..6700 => 2.95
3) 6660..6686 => 3.12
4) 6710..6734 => 2.81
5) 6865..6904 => 3.03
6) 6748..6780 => 2.91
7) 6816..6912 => 3.09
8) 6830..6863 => 3.26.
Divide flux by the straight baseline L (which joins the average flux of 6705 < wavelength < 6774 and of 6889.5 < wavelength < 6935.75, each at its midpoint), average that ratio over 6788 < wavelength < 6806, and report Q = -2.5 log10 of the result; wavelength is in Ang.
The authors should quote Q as -0.128 mag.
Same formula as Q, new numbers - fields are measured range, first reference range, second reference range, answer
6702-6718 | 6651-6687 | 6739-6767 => 0.01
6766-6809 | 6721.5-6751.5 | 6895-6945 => -0.11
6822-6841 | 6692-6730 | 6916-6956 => -0.15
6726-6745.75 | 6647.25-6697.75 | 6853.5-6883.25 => 0.11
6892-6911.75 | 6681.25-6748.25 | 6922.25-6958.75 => 0.04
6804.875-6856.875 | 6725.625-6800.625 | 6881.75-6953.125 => -0.07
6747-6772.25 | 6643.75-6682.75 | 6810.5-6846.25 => 0.07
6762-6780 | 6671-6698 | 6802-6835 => 0.08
